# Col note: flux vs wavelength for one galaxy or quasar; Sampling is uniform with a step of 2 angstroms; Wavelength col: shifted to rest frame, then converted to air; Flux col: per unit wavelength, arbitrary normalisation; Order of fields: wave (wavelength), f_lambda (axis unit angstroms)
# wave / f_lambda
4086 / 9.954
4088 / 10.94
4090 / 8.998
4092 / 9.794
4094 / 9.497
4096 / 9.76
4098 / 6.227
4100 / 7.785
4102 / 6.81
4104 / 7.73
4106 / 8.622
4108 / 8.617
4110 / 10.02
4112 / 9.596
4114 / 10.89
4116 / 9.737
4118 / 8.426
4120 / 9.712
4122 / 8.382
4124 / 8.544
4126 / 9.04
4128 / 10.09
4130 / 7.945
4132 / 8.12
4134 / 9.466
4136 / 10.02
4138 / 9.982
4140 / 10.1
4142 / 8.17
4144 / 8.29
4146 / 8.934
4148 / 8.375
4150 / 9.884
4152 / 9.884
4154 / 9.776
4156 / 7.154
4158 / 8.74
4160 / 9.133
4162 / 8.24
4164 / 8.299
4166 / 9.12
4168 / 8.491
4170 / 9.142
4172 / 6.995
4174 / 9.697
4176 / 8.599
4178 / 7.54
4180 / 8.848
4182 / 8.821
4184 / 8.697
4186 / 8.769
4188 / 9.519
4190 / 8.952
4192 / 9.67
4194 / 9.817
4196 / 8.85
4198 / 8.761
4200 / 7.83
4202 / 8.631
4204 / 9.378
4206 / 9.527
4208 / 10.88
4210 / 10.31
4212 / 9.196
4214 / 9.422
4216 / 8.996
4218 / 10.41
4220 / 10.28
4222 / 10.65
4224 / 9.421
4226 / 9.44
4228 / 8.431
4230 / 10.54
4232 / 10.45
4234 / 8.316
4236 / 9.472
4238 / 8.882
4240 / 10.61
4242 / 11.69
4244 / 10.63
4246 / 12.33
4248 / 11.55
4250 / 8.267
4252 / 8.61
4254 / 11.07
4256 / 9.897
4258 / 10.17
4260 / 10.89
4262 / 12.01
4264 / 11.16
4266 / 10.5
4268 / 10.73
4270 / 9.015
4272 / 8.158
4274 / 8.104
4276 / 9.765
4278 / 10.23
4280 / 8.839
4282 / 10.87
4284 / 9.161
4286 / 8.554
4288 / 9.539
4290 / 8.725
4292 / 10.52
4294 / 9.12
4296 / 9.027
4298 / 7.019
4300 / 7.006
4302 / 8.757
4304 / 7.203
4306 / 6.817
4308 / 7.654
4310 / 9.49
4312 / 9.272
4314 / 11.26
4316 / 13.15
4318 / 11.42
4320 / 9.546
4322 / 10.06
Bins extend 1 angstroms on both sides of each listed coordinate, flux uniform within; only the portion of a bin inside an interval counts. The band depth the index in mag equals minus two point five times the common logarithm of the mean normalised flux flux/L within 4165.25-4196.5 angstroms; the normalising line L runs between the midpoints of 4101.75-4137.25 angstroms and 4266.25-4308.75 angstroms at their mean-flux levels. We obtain 0.015 mag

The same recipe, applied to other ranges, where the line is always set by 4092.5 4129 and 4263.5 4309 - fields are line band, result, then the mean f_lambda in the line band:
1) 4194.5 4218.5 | -0.05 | 9.34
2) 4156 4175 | 0.04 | 8.57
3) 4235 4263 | -0.17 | 10.4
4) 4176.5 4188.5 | 0.03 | 8.66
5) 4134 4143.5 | -0.07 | 9.49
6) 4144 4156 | -0.02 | 9.1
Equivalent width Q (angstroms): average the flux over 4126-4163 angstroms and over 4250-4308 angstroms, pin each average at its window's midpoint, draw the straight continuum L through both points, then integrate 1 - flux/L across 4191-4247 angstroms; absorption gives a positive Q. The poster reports -3.50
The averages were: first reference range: 9.02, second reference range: 9.29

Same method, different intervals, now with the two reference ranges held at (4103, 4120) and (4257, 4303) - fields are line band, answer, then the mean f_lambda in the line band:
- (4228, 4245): -1.0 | 9.98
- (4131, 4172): 1.6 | 8.92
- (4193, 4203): 0.6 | 8.78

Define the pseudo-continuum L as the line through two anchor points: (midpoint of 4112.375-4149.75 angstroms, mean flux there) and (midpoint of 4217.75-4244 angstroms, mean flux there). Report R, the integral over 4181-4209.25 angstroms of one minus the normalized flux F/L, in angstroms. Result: 1.4 angstroms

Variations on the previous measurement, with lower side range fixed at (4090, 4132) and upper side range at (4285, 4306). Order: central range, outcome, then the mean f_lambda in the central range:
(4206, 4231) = -3.5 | 9.82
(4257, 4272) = -3.4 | 10.5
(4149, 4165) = -0.2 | 8.89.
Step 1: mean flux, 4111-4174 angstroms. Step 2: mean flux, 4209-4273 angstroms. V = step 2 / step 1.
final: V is 1.1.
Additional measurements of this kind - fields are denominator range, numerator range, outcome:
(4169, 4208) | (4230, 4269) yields 1.17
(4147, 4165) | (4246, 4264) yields 1.19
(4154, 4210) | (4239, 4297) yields 1.13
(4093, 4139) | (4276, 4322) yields 1.04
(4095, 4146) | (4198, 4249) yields 1.11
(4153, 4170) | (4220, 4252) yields 1.16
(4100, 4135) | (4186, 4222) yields 1.06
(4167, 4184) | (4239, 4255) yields 1.24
